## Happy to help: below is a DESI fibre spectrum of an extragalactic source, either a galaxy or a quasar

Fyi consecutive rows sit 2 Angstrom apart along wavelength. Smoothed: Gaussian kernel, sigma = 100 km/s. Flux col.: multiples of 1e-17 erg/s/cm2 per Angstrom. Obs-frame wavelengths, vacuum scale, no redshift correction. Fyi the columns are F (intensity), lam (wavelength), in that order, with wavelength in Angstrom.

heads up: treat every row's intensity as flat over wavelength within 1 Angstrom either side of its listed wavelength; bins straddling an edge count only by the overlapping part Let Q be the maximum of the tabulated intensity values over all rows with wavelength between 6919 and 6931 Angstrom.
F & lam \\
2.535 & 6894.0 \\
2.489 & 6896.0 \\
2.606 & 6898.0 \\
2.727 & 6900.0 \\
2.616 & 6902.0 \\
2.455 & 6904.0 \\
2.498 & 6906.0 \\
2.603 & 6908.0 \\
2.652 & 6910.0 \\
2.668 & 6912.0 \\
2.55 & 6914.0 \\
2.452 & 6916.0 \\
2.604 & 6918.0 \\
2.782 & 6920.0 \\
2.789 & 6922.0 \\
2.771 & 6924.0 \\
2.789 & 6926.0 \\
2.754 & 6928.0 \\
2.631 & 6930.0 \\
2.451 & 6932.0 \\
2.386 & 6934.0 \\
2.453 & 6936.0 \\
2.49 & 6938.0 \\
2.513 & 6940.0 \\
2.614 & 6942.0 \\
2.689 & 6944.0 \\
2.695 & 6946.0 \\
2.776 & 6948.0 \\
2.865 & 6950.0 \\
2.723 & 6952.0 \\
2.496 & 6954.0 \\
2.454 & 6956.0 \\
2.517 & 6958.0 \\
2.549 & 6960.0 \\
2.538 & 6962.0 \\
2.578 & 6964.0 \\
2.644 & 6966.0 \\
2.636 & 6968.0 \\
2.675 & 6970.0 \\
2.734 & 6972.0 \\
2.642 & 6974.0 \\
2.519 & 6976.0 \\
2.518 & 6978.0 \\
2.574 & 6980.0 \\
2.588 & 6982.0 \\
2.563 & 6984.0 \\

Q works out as 2.789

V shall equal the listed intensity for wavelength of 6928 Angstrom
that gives 2.754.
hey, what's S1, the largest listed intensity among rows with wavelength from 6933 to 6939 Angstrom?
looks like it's 2.49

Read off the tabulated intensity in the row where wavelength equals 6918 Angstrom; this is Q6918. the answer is 2.604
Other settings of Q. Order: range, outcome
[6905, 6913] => 2.668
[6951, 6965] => 2.723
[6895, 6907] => 2.727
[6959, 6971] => 2.675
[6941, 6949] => 2.776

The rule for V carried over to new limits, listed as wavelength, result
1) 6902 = 2.616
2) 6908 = 2.603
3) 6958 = 2.517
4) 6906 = 2.498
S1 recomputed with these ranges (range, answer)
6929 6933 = 2.631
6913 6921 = 2.782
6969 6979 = 2.734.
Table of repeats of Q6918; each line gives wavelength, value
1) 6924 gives 2.771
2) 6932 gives 2.451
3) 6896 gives 2.489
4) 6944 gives 2.689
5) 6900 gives 2.727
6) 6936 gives 2.453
